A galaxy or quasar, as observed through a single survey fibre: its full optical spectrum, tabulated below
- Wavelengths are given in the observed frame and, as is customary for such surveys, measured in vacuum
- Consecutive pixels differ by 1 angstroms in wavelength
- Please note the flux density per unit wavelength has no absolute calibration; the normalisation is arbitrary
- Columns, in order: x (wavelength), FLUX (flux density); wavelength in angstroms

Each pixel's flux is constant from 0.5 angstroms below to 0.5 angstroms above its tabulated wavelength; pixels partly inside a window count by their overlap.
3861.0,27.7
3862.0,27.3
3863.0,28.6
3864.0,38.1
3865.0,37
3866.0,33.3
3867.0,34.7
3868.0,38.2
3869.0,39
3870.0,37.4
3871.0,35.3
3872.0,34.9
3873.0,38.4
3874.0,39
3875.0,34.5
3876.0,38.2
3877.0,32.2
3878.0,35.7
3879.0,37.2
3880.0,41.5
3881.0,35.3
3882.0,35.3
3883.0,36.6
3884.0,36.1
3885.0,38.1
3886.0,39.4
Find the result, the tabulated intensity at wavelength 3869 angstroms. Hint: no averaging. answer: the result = 39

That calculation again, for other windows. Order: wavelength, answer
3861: 27.7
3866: 33.3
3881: 35.3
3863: 28.6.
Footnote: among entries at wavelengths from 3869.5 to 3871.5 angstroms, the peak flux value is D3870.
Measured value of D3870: 37.4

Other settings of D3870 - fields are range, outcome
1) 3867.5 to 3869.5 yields 39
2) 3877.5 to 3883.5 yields 41.5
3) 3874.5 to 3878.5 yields 38.2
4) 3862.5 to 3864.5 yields 38.1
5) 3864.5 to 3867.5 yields 37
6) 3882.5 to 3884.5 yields 36.6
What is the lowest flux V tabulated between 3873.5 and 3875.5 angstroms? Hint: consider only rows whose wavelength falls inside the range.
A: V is 34.5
